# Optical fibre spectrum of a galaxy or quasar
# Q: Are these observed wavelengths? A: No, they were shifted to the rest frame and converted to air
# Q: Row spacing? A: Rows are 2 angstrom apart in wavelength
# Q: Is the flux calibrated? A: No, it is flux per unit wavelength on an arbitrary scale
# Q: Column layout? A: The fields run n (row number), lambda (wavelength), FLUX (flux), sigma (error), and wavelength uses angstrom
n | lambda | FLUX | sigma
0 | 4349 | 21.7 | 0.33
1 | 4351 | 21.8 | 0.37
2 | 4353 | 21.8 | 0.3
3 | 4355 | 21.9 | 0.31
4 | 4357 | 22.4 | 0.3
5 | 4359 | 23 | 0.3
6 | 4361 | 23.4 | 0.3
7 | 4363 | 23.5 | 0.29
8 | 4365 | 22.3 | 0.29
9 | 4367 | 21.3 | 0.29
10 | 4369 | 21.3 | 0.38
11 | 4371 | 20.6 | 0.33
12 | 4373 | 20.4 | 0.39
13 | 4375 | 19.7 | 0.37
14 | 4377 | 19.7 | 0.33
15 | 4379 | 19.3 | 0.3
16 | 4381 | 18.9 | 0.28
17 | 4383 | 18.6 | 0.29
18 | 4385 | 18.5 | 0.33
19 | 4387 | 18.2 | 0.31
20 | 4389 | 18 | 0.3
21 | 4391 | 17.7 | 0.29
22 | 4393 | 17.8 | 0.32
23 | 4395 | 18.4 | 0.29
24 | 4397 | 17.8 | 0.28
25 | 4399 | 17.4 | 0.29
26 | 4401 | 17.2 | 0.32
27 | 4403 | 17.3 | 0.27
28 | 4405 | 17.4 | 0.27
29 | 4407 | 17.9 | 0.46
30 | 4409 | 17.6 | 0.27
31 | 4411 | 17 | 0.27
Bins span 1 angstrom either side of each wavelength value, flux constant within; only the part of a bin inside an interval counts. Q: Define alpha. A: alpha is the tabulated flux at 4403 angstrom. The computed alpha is 17.3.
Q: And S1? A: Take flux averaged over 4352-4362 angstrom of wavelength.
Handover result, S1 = 22.5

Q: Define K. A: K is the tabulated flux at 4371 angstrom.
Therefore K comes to 20.6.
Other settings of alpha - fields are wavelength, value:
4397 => 17.8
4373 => 20.4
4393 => 17.8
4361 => 23.4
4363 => 23.5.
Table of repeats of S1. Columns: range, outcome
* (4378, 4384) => 18.9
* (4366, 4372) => 21.1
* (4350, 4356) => 21.8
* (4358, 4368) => 22.7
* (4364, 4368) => 21.8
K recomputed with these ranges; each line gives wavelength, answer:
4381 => 18.9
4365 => 22.3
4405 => 17.4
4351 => 21.8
